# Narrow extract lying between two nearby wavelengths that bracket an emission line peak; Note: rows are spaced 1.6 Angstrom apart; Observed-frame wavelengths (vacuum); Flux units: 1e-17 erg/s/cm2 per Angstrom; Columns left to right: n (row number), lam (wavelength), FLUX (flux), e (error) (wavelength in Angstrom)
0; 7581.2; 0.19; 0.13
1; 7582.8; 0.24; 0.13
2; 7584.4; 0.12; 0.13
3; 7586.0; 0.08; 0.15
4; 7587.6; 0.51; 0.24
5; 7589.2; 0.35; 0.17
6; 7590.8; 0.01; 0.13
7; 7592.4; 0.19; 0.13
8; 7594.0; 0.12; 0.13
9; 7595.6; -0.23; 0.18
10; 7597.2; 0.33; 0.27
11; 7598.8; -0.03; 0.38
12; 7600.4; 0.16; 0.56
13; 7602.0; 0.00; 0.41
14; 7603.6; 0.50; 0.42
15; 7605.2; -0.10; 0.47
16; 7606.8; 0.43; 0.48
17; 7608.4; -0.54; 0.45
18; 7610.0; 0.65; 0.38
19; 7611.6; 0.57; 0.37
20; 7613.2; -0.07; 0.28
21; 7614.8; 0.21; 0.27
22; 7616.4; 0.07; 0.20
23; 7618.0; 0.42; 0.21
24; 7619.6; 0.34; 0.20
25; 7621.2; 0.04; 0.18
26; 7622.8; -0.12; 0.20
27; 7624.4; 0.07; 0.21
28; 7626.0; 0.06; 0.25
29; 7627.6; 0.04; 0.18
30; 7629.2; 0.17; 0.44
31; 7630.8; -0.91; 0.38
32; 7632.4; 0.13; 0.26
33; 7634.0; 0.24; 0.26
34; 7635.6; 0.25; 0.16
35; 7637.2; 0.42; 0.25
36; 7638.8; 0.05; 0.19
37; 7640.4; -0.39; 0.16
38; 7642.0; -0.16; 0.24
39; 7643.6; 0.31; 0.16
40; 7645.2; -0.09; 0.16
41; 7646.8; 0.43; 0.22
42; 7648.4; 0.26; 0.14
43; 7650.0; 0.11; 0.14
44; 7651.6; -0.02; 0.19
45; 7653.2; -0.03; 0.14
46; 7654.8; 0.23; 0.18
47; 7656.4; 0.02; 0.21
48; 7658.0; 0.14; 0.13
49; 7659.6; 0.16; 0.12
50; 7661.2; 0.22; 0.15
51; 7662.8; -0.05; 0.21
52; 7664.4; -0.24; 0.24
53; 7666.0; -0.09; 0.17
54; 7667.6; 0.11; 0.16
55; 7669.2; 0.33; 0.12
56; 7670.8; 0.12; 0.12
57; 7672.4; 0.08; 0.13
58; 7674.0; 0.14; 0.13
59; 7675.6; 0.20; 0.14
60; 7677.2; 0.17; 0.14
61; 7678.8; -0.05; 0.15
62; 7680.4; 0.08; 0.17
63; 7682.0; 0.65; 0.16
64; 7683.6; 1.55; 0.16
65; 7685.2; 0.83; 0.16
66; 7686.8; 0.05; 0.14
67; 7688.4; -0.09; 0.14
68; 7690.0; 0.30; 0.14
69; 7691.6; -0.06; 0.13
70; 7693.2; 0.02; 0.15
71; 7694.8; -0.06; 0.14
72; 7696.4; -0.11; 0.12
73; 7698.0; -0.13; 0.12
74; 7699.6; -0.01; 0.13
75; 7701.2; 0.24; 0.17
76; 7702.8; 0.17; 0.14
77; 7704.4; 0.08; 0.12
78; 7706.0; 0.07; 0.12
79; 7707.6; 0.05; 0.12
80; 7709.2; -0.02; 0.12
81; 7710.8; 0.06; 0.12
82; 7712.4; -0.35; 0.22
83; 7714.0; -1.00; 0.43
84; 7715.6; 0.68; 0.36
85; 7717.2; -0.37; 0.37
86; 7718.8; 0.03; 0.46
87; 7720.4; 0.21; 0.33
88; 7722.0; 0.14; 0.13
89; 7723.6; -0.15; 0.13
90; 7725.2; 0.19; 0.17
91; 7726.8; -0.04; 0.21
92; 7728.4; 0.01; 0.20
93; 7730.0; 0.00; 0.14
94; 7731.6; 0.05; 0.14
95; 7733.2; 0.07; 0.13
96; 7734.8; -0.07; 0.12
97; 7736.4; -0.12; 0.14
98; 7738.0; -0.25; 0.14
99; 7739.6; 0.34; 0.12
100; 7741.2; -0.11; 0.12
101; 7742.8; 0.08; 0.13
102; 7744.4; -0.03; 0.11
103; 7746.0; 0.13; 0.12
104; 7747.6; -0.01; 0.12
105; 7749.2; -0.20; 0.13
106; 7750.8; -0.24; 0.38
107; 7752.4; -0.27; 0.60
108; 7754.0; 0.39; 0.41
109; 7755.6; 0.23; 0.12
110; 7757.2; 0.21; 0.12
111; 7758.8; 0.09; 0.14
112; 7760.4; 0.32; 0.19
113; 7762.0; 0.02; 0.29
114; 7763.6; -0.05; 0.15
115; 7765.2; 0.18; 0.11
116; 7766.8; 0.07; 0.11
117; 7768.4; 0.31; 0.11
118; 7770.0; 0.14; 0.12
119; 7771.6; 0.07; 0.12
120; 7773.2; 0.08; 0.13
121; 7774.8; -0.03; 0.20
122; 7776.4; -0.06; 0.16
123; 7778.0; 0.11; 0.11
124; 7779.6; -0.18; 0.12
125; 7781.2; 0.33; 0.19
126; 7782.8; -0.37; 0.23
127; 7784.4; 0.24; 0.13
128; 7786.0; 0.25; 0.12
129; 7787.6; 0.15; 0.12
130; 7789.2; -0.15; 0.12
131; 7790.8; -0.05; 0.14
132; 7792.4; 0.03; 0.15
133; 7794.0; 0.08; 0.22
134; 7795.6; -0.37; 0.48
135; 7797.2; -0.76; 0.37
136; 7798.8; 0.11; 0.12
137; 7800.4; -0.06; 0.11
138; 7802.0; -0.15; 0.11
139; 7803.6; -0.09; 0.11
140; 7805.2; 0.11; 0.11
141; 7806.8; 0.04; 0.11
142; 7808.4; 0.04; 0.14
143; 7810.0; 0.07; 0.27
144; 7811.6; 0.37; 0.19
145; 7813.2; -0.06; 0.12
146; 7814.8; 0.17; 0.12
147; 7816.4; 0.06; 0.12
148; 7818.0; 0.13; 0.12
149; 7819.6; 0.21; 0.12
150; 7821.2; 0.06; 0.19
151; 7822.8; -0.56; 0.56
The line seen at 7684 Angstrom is [O III] 5007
